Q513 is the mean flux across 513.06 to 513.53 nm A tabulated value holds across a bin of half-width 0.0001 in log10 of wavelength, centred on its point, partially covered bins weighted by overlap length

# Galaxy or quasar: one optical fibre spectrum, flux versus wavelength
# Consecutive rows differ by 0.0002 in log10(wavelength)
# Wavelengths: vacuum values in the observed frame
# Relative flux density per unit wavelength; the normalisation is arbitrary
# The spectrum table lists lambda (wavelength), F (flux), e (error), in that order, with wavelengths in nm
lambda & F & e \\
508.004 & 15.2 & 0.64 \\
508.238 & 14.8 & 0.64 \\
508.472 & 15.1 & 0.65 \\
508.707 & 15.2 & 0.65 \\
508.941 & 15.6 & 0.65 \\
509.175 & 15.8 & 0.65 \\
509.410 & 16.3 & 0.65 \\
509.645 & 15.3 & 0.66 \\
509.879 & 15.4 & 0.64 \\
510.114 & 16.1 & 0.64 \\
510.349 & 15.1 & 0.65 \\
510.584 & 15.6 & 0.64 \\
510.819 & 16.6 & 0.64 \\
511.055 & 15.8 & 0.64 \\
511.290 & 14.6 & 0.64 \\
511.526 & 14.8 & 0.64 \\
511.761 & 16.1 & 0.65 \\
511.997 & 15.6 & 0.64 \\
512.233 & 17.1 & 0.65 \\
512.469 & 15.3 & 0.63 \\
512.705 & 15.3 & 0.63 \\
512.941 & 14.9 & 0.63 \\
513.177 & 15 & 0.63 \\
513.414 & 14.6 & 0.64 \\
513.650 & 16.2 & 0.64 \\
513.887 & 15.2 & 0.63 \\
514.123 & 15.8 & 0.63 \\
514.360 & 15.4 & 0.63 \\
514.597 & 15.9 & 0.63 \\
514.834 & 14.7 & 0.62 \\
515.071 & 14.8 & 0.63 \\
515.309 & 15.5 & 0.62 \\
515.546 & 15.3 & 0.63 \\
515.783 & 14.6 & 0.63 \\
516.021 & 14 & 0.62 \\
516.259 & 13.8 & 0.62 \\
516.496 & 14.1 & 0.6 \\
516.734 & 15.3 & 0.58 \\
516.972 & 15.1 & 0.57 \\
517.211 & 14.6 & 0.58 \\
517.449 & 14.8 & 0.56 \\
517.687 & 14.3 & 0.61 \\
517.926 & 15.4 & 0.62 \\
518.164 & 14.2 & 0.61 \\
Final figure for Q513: 14.8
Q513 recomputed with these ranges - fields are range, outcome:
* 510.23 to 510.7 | 15.4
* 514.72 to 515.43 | 15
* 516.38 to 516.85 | 14.7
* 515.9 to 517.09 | 14.5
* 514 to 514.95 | 15.5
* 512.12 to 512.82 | 15.9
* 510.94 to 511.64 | 15.1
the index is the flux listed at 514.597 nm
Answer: 15.9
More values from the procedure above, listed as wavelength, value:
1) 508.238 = 14.8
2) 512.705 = 15.3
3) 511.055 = 15.8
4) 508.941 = 15.6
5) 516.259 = 13.8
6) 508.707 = 15.2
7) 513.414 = 14.6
